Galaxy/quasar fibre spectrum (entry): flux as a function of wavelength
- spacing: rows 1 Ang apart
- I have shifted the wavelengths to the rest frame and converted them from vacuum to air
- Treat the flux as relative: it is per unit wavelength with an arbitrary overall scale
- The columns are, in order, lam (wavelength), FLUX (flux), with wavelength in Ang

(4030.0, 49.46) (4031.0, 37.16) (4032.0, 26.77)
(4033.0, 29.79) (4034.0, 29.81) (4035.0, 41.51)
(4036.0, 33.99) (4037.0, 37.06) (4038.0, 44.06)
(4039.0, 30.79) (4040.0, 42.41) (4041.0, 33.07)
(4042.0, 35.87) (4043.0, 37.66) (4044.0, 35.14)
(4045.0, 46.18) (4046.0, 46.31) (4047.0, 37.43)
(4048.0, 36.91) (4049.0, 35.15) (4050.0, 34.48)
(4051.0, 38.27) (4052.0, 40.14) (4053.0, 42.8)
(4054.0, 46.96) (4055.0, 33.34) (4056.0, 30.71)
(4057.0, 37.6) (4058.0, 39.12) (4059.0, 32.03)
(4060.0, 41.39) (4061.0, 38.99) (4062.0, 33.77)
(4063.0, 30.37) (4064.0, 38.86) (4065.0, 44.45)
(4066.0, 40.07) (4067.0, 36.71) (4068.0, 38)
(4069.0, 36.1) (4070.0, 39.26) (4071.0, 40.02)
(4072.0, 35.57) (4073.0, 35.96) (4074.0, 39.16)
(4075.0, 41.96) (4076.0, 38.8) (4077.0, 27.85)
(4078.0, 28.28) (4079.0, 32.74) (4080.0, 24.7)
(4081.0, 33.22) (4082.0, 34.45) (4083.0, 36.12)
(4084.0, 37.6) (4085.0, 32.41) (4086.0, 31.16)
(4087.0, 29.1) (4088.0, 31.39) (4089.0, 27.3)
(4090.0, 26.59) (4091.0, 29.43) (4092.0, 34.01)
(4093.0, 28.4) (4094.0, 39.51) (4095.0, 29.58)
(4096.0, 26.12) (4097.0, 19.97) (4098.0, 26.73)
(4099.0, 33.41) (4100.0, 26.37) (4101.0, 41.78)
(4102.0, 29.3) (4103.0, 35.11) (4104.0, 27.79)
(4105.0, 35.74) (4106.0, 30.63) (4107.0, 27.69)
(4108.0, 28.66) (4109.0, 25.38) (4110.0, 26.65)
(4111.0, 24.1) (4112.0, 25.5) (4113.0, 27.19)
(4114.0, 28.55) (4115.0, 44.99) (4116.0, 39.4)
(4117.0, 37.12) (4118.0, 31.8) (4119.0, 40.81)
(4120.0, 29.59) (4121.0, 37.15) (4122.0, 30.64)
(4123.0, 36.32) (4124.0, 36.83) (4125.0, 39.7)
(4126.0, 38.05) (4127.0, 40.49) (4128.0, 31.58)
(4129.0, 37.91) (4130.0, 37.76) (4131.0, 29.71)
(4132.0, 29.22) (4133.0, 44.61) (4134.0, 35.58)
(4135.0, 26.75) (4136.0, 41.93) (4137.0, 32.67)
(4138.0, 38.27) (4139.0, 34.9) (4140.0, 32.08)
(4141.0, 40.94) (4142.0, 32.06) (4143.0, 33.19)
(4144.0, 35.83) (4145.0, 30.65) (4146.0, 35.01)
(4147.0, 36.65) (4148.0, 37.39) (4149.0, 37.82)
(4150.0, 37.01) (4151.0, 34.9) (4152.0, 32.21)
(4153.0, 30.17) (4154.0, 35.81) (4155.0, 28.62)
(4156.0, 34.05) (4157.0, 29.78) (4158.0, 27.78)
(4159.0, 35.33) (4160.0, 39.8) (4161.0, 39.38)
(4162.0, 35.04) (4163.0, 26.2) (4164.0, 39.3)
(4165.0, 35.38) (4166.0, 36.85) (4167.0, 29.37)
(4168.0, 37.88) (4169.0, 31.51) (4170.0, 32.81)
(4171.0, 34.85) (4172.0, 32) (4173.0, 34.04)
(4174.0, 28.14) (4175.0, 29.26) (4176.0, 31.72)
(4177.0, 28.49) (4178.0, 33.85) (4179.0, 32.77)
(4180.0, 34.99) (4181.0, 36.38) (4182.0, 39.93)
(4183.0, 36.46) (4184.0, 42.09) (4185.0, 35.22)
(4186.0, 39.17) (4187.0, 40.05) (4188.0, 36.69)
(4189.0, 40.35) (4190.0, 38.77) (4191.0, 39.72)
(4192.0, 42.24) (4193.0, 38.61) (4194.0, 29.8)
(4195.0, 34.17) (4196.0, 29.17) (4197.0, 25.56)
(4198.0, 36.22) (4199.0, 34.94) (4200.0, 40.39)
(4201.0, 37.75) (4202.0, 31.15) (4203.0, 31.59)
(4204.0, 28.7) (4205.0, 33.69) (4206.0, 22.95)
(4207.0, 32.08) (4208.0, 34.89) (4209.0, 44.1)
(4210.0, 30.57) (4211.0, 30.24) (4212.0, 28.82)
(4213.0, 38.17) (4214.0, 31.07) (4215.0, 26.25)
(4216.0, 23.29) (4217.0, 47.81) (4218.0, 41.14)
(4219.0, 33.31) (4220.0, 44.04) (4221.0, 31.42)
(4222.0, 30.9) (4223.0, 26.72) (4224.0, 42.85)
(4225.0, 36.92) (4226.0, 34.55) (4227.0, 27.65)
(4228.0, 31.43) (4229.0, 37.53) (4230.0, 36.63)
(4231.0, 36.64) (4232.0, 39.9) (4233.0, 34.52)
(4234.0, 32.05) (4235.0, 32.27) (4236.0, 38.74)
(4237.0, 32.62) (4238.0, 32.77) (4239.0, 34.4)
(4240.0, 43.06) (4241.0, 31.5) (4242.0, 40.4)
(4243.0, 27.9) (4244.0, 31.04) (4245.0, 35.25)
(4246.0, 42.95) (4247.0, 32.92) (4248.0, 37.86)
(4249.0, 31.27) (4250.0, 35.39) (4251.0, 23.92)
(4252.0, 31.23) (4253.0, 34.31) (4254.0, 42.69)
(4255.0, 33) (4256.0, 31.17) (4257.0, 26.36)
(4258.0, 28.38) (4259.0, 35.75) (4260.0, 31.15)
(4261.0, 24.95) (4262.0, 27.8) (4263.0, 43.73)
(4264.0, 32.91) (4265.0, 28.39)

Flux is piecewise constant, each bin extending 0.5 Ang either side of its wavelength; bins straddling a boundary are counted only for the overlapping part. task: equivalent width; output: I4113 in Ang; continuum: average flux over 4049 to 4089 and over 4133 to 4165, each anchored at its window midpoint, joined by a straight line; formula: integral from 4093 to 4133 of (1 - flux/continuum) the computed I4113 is 3.0 Ang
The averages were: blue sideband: 35.9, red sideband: 34.6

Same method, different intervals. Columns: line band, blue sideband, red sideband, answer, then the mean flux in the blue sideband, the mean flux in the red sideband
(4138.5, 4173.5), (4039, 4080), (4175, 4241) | 1.4 Ang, 37.3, 34.7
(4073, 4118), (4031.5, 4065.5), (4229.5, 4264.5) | 6.1 Ang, 37.2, 33.9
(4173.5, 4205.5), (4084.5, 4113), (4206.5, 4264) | -2.4 Ang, 29.6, 34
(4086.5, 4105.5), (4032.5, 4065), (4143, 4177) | 2.9 Ang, 37.4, 33.6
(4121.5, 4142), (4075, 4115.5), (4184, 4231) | -2.4 Ang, 30.7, 34.7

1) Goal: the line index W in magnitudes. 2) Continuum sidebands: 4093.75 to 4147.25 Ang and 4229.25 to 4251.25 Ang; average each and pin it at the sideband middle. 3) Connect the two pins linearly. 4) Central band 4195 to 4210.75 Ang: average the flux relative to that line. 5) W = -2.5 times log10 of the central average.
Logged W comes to 0.05 mag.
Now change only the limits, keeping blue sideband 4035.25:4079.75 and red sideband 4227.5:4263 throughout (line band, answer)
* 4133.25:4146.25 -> 0.032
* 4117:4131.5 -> 0.014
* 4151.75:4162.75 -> 0.069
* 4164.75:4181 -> 0.076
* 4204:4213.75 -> 0.063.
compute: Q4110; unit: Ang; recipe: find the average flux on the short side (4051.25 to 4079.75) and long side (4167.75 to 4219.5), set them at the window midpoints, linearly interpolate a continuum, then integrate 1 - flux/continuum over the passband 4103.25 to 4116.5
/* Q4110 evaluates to 2.1 Ang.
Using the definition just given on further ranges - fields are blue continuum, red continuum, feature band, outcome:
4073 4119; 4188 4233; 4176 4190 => -1.15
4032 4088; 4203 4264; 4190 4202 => -0.35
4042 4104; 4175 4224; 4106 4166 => 1.18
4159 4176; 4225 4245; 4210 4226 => 0.14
